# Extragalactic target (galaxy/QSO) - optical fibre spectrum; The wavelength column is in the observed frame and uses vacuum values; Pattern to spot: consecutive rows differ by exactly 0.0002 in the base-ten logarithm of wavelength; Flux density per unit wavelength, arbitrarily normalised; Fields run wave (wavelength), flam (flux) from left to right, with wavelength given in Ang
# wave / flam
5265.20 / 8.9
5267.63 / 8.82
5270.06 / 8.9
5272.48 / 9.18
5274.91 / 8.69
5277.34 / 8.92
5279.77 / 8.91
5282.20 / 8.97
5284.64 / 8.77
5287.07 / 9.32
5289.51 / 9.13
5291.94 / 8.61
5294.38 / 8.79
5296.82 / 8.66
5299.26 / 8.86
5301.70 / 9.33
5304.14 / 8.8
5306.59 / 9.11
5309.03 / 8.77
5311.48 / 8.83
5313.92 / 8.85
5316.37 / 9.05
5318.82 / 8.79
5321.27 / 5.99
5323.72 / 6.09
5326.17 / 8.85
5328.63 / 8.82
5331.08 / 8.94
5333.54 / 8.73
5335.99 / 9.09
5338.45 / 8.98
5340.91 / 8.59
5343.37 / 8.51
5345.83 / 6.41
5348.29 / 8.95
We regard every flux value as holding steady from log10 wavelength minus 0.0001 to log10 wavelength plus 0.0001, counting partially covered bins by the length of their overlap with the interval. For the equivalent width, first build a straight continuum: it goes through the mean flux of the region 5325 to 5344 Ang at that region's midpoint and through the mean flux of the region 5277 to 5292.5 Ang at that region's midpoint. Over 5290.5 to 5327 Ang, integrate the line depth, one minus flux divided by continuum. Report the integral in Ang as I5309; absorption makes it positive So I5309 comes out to 1.7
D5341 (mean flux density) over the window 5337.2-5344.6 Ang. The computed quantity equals 8.69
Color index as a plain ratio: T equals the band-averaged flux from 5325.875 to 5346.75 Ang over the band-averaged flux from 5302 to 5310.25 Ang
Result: 1.0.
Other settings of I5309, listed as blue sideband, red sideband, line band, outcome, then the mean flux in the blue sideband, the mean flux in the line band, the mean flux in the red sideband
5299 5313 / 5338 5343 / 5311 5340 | 1.3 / 8.96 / 8.41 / 8.71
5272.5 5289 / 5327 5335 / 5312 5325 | 1.5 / 8.95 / 7.82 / 8.84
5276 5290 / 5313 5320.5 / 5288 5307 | -0.1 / 8.99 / 8.91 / 8.72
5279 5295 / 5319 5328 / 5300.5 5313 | -1.4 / 8.93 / 8.97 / 7.31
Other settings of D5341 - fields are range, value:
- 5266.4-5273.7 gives 8.96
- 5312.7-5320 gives 8.9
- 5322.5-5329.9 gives 7.93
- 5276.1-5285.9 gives 8.89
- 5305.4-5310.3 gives 8.94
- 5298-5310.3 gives 8.97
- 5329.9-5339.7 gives 8.93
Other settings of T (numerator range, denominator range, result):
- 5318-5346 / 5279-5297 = 0.92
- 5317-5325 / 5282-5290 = 0.79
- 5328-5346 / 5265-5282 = 0.97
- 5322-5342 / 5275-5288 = 0.94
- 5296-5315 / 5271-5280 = 1.00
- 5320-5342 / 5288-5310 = 0.92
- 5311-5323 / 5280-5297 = 0.92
